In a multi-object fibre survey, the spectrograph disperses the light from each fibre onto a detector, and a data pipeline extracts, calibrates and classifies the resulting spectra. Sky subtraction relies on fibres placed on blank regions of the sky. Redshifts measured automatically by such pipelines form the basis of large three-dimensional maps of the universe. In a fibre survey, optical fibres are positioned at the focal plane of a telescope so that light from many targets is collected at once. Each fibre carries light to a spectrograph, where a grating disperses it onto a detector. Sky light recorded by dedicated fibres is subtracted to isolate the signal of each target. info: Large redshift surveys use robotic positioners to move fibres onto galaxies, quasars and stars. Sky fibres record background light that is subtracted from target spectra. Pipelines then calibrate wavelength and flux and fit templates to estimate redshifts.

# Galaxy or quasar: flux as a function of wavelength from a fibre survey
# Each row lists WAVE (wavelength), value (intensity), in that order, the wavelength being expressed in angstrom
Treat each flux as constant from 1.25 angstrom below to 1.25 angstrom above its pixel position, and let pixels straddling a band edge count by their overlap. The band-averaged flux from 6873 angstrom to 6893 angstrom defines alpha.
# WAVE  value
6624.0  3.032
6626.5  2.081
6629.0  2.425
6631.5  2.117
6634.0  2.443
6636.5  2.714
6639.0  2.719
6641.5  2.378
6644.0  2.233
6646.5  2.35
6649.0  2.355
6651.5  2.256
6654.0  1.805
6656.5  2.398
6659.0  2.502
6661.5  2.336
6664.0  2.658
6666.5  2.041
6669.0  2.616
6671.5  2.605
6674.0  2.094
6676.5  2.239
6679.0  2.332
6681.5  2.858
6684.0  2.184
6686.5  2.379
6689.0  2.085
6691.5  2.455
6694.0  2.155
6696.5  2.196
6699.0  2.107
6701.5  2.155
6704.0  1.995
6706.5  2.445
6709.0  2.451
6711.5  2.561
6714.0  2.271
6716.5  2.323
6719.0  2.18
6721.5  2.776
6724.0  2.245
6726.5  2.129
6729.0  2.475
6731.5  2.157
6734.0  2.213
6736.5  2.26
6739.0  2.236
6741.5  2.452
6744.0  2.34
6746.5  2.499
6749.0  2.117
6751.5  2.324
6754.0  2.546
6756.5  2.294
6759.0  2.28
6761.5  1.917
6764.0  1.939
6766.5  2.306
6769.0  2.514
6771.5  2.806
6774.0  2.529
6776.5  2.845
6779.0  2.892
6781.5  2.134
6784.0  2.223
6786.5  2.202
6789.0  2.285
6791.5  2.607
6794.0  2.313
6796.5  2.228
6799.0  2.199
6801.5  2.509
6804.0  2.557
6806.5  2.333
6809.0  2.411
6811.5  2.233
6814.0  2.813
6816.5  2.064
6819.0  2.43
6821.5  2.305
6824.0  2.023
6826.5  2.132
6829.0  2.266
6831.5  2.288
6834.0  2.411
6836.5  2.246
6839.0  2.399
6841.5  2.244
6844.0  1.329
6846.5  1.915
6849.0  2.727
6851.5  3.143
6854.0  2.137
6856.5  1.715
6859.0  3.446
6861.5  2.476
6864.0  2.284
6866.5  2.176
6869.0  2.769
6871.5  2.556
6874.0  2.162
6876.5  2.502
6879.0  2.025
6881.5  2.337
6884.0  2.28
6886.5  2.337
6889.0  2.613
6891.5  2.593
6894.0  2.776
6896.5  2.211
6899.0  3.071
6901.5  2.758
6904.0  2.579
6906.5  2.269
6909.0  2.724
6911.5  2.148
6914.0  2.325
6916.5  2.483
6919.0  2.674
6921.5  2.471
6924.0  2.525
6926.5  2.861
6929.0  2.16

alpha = 2.36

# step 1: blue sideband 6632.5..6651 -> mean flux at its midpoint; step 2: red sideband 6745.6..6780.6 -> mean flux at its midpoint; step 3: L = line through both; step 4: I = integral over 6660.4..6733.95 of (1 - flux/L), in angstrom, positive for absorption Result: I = 3.1 angstrom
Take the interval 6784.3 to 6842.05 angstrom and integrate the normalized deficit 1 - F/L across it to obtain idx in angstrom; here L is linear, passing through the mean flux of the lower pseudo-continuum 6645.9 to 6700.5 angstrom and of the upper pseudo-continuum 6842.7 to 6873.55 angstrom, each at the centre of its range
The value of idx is 1.02 angstrom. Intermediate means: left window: 2.32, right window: 2.38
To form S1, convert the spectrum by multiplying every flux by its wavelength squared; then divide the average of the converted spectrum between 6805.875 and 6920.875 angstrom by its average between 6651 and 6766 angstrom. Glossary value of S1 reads 1.09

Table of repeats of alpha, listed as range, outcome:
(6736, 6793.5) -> 2.37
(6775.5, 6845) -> 2.32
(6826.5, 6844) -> 2.23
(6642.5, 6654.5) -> 2.23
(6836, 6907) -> 2.42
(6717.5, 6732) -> 2.34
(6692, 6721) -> 2.28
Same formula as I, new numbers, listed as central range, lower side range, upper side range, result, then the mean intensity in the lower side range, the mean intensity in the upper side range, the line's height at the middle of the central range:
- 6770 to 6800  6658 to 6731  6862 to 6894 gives -0.9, 2.34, 2.4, 2.37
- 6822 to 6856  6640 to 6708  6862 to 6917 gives 2.5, 2.31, 2.45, 2.42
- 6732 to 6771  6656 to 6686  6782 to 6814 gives 1.4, 2.4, 2.36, 2.37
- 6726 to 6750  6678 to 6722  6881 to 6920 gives 0.6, 2.32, 2.51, 2.36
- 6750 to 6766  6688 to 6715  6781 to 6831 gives 0.5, 2.26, 2.32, 2.29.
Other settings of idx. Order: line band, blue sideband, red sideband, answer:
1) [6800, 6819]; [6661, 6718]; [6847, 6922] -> 0.1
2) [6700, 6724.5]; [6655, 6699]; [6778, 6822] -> 0.2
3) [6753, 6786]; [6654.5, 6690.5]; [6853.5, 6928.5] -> 0.3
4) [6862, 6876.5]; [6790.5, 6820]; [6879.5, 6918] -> 0.3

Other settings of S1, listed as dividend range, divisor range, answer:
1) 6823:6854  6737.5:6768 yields 1.02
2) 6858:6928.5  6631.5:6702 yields 1.14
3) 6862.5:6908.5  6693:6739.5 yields 1.14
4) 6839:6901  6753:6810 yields 1.04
